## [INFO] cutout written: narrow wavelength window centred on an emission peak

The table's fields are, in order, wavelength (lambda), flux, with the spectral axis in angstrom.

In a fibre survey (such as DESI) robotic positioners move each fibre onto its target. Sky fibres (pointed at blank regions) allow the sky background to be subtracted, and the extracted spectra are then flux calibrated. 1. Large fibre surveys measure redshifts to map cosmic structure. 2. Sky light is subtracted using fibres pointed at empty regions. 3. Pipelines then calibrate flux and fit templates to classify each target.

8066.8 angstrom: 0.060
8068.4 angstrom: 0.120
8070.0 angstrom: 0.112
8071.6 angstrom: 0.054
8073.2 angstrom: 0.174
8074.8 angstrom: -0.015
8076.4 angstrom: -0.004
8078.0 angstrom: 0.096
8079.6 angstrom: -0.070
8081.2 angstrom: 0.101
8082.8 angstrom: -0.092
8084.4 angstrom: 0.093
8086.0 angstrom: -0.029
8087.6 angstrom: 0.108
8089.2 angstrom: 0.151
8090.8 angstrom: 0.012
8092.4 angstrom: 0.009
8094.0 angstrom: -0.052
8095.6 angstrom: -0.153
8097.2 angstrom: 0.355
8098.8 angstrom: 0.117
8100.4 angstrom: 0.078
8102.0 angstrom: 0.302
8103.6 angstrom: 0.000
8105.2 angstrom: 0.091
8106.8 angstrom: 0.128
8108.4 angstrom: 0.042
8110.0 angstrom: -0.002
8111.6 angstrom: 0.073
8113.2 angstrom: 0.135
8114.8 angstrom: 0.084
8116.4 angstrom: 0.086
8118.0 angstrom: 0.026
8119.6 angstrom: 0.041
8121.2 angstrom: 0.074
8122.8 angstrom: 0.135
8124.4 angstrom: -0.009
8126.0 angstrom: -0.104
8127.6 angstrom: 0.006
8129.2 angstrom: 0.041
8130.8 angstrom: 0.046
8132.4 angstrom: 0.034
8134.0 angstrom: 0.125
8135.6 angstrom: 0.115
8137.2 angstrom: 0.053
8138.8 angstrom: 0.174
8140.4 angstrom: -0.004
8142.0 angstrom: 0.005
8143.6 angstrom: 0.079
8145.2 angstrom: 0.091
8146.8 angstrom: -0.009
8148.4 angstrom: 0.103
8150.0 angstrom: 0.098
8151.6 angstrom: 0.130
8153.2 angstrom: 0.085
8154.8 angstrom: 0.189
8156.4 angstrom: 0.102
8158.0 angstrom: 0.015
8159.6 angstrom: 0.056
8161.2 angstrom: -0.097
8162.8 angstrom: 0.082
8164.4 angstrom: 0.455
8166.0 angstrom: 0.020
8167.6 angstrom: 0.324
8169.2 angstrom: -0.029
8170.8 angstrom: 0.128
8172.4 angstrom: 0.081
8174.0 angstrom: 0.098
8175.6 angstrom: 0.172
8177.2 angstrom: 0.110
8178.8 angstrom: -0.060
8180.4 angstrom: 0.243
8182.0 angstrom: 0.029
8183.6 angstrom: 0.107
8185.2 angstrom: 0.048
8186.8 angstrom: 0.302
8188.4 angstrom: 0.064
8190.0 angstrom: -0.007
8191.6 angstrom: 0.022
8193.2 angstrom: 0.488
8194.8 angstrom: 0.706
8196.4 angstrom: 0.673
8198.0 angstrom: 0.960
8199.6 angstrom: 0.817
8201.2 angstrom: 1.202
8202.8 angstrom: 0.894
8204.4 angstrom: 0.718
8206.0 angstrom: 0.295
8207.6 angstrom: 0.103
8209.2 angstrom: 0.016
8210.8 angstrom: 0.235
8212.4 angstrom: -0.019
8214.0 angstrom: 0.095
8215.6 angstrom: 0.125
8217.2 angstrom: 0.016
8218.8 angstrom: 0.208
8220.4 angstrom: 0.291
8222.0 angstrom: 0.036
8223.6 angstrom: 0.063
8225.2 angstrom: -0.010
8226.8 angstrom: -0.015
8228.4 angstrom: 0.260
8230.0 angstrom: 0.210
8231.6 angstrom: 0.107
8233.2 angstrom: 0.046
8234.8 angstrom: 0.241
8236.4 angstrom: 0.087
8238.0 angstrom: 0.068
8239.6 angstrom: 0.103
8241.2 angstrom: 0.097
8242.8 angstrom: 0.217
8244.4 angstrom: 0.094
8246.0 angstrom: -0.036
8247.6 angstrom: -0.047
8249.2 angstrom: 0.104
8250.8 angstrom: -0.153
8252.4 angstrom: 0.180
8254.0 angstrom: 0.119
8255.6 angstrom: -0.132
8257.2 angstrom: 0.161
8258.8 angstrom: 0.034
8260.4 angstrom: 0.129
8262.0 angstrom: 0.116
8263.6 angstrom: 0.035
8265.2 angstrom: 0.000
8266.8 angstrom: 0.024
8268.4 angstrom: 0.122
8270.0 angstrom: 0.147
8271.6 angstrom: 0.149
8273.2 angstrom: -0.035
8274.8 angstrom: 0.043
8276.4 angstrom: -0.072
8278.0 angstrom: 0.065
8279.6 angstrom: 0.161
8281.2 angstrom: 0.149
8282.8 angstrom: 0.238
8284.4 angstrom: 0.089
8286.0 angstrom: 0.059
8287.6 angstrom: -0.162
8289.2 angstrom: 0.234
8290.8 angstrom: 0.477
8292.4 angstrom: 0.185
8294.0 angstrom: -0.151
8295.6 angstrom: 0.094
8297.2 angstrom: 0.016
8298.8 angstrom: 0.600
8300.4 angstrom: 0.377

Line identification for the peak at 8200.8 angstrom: [O II]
